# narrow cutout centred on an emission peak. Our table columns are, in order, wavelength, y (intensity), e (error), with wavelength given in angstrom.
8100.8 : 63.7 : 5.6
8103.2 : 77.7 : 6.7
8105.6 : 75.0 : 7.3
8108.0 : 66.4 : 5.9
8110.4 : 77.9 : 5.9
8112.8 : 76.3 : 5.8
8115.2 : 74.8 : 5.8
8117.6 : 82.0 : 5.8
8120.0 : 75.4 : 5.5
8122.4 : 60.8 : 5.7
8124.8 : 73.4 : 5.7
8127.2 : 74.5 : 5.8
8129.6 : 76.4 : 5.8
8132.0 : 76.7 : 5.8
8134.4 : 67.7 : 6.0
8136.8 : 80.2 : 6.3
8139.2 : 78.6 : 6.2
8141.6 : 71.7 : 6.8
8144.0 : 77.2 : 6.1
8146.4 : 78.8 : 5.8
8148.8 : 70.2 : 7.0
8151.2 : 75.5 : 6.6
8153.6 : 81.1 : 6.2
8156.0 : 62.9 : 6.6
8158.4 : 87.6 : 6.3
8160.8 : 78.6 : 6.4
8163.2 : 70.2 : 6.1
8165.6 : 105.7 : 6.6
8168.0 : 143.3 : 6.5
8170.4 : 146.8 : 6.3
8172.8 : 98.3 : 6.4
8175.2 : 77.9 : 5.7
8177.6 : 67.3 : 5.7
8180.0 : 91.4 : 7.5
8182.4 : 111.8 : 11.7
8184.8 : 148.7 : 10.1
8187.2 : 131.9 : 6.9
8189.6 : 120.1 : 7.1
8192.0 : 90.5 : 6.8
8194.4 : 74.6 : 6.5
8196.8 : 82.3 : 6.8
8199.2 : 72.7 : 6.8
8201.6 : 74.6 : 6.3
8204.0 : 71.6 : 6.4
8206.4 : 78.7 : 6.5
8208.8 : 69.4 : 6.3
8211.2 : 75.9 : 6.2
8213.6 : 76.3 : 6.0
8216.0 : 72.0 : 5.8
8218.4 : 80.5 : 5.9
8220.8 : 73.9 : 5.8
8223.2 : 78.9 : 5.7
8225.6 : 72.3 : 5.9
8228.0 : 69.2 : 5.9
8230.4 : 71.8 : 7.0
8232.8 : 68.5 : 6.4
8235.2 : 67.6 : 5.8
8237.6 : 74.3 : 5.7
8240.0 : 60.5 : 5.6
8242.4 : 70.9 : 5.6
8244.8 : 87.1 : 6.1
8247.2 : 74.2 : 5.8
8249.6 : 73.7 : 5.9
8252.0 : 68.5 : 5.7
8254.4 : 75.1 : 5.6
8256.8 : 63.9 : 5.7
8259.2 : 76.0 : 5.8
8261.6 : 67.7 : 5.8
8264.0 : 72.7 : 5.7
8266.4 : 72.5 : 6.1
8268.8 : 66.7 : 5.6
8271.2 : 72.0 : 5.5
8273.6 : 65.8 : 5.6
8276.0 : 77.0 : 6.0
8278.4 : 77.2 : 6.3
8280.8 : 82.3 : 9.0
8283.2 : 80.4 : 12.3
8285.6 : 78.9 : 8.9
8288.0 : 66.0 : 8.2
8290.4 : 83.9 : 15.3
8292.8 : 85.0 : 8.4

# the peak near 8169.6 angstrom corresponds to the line [S II]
